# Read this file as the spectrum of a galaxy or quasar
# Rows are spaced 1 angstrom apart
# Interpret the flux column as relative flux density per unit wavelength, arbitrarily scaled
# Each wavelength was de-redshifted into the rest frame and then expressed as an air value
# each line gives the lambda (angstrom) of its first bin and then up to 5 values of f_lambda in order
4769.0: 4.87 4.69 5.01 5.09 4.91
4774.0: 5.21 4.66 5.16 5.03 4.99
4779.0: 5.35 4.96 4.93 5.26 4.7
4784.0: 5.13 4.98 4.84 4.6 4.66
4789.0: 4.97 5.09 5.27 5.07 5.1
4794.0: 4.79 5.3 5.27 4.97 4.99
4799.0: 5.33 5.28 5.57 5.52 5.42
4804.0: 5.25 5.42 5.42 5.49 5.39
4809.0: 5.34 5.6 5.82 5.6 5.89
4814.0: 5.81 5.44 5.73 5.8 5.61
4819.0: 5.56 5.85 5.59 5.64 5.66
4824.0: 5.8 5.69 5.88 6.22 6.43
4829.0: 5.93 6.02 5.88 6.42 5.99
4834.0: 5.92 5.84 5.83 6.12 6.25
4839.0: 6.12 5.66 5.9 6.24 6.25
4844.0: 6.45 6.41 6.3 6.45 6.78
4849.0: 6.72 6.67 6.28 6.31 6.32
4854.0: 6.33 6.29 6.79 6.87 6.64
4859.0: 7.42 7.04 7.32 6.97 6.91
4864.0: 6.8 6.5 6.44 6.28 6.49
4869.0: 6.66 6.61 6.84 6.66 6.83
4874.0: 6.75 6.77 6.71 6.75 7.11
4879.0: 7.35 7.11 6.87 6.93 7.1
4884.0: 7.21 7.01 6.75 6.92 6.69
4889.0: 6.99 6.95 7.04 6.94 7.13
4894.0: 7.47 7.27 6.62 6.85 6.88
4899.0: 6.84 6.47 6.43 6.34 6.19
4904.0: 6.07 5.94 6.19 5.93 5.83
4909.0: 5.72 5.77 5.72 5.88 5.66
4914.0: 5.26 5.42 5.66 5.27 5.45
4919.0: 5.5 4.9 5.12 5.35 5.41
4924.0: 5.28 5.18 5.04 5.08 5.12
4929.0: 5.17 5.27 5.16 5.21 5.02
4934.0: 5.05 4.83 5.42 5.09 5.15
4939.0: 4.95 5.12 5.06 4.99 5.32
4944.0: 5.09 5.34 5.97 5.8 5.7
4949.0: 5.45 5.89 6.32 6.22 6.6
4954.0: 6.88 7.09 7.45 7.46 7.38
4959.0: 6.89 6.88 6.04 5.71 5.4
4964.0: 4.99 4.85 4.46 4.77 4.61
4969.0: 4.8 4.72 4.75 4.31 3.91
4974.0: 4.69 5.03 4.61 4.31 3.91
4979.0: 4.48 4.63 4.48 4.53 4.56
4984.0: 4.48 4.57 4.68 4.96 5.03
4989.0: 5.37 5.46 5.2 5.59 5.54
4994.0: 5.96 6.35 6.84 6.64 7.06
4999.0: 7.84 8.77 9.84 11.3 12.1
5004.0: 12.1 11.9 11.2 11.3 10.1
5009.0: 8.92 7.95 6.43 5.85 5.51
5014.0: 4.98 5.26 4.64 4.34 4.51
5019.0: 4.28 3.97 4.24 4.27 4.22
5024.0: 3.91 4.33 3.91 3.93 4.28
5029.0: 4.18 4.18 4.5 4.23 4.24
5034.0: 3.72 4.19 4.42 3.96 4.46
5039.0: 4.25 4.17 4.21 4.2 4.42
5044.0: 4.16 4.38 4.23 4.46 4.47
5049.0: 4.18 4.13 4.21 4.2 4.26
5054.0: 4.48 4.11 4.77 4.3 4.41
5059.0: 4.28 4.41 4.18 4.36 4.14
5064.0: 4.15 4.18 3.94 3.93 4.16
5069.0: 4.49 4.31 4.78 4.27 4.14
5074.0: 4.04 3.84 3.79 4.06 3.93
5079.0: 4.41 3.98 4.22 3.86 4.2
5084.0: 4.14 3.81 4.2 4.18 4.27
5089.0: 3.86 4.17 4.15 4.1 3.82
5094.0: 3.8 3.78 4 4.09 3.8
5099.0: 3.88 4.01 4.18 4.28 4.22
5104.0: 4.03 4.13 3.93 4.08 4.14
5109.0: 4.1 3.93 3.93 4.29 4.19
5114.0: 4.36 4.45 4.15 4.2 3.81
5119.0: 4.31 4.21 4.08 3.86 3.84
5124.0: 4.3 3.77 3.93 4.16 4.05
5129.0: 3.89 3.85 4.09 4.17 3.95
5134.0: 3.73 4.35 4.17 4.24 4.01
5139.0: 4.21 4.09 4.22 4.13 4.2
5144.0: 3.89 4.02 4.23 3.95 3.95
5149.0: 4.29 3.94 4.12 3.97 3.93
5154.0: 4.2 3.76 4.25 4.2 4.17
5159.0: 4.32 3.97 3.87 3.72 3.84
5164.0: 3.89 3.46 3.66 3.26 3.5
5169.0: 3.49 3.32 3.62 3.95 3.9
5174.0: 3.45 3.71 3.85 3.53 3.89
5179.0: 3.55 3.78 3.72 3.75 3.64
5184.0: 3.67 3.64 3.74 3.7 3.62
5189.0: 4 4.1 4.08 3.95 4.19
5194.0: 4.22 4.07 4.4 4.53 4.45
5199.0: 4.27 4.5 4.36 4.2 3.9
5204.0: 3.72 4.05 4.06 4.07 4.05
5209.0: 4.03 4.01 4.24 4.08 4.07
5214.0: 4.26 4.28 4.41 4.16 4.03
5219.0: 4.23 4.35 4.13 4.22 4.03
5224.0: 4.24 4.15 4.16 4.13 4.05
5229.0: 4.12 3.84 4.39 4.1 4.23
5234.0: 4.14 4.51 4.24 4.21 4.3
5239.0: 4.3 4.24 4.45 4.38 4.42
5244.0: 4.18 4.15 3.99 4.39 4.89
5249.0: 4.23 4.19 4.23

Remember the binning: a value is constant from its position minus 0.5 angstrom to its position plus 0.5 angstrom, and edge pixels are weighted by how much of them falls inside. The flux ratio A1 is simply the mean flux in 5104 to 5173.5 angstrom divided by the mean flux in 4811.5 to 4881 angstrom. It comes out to 0.63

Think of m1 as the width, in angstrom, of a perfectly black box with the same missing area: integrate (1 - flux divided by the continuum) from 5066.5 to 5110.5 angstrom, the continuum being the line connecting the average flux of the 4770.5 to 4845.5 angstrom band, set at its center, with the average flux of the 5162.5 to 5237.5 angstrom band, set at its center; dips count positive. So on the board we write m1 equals 3.40 angstrom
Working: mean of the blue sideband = 5.5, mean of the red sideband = 3.99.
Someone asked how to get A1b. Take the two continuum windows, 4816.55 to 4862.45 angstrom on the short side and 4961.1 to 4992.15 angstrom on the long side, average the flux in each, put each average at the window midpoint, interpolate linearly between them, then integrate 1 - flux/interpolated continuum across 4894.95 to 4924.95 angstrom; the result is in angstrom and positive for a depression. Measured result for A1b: -2.1 angstrom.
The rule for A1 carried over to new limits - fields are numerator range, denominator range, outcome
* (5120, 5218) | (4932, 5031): 0.68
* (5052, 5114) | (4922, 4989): 0.78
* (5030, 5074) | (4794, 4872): 0.71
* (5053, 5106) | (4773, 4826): 0.78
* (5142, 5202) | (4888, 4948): 0.68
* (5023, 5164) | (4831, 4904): 0.62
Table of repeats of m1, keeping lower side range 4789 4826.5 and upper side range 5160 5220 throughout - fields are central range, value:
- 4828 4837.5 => -1.2 angstrom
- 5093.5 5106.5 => 0.8 angstrom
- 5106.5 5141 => 0.9 angstrom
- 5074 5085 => 0.9 angstrom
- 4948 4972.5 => -4.9 angstrom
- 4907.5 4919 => -1.3 angstrom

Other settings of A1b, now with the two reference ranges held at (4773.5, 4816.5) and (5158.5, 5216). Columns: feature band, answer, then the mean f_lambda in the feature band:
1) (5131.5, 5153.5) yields -0.1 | 4.08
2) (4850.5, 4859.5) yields -2.8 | 6.58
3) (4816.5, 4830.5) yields -1.9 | 5.83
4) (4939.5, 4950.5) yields -1.6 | 5.43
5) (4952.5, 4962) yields -4.5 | 6.9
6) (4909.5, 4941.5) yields -3.2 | 5.27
